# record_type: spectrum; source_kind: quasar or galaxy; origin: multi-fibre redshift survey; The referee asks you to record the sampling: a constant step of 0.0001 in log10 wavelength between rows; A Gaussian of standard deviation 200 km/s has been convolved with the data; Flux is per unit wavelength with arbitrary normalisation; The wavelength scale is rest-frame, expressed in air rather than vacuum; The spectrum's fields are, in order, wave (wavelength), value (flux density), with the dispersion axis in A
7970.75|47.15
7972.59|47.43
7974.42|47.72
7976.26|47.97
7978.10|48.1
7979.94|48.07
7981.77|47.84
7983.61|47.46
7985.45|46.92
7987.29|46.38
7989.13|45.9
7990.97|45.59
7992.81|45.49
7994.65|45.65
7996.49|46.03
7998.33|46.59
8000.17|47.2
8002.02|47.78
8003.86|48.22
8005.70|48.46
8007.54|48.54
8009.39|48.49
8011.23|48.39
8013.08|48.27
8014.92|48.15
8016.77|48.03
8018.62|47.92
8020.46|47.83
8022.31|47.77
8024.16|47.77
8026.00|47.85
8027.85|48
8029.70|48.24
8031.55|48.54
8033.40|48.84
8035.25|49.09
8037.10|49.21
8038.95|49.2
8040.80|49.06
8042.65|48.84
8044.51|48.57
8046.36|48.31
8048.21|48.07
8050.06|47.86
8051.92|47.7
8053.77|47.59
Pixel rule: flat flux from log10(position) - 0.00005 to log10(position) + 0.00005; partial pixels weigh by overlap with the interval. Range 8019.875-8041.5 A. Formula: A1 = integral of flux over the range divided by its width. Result 48.5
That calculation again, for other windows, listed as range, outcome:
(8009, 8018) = 48.2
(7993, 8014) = 47.5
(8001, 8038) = 48.3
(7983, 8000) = 46.2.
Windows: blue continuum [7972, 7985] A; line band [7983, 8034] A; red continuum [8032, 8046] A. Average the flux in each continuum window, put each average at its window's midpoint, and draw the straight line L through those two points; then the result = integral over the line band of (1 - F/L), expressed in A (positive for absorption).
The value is 0.89 A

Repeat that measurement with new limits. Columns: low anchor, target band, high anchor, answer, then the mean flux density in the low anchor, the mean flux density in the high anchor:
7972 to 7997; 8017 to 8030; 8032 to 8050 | 0.1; 46.9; 48.8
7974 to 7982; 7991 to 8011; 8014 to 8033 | 0.3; 48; 48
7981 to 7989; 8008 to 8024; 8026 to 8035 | -0.1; 47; 48.4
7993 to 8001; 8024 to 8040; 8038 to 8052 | -0.2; 46.3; 48.5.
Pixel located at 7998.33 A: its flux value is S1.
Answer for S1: 46.59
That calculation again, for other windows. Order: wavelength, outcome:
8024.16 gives 47.77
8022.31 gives 47.77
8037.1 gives 49.21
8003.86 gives 48.22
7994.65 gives 45.65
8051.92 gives 47.7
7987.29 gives 46.38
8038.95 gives 49.2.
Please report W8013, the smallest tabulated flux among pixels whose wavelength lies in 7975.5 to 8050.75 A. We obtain 45.49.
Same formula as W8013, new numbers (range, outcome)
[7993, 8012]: 45.65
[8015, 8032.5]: 47.77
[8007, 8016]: 48.15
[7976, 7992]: 45.59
